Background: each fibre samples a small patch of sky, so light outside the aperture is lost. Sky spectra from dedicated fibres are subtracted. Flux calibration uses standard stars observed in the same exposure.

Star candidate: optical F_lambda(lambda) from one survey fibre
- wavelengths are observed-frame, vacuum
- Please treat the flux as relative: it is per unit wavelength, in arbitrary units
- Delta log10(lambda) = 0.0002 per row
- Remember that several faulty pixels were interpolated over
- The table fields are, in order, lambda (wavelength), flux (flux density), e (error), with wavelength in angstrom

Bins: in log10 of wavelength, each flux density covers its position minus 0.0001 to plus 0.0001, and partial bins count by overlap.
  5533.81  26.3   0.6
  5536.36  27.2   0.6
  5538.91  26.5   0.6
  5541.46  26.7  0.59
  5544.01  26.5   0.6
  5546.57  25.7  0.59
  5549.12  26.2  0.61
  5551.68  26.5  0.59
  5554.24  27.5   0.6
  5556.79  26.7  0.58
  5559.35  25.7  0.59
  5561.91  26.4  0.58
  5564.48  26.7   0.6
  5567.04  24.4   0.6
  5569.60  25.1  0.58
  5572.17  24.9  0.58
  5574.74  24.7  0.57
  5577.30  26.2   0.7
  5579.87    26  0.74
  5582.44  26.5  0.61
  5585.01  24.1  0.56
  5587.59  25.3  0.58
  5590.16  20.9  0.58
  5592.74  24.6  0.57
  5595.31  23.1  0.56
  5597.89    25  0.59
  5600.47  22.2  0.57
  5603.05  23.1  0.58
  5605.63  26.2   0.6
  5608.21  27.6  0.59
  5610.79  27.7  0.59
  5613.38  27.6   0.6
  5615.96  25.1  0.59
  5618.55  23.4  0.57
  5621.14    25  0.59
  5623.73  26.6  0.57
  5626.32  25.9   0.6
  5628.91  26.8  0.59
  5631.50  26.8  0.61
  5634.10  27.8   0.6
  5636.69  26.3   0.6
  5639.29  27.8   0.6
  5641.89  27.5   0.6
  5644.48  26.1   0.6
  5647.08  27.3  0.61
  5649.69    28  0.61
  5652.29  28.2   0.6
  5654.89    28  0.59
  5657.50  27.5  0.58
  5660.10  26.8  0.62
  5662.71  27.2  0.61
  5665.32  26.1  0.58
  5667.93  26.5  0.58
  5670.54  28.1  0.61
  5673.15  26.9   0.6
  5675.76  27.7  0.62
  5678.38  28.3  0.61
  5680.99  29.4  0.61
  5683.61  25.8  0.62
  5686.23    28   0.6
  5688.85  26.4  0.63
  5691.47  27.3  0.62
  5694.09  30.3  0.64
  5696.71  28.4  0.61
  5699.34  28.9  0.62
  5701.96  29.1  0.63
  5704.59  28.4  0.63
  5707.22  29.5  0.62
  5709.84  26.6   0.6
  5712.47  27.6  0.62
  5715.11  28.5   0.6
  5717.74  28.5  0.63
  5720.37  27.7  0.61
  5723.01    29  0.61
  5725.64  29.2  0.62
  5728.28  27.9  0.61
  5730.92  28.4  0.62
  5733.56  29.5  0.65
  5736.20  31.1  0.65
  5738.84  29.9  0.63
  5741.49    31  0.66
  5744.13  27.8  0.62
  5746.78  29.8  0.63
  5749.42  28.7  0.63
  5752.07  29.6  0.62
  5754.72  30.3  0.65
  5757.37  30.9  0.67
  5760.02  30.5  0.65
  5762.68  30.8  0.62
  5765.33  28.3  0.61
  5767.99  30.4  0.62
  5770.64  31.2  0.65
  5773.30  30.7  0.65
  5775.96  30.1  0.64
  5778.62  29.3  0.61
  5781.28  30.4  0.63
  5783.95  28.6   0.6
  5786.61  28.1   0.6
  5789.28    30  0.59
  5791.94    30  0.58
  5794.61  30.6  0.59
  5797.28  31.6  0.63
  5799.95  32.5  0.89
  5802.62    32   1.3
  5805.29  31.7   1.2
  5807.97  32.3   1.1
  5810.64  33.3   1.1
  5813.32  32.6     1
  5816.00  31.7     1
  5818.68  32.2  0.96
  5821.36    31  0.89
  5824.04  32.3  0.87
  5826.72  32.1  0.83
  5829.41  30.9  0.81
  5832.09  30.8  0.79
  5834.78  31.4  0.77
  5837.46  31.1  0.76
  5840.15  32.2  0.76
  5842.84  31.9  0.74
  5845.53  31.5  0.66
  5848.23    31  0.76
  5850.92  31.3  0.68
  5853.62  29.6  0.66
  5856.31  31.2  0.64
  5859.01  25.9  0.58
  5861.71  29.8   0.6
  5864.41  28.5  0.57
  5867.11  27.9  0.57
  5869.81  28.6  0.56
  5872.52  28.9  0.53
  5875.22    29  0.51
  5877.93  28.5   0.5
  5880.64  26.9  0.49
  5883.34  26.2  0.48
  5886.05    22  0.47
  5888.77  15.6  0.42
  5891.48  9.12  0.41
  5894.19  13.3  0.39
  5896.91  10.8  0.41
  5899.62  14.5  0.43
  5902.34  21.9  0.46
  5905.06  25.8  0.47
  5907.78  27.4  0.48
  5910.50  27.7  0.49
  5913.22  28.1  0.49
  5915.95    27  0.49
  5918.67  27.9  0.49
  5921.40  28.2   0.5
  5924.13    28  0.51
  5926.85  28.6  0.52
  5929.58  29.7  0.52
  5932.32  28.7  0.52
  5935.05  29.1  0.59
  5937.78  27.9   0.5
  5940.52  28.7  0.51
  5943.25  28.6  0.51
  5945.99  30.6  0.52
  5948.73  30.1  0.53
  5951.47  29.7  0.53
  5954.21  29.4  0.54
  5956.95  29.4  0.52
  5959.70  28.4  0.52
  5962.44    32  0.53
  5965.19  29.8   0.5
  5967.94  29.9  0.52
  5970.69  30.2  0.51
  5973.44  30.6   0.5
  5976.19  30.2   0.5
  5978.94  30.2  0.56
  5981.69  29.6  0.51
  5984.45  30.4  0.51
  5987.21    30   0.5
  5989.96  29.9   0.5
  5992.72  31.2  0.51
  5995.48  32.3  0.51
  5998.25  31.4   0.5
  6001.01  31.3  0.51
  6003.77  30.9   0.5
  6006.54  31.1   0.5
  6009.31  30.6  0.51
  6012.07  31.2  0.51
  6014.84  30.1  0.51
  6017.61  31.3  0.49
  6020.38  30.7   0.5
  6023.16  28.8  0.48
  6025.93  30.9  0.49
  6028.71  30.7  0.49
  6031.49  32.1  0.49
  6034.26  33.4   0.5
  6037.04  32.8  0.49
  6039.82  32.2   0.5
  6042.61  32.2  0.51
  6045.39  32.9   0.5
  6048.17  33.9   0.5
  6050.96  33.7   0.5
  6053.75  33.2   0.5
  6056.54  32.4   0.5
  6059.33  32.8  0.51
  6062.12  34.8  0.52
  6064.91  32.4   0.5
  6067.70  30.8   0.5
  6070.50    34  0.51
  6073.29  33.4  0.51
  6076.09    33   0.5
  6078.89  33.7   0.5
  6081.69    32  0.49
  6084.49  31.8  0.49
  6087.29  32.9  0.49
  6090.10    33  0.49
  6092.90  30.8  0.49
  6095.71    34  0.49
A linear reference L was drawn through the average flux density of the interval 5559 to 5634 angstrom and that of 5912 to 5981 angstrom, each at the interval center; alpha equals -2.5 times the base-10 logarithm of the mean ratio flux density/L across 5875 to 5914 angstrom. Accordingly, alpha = 0.31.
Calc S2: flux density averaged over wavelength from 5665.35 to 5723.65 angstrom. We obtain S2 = 28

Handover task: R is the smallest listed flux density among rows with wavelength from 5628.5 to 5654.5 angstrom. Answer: 26.1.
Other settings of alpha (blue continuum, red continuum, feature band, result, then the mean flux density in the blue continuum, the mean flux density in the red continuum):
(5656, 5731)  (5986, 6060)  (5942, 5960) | 0.05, 27.9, 31.6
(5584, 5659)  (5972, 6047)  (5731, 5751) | -0.08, 25.9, 31.1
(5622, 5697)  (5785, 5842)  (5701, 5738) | 0.01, 27.3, 31.4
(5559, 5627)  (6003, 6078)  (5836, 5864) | -0.05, 25.2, 32.1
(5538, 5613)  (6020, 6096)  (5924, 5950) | 0.06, 25.5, 32.5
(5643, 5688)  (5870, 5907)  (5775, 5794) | -0.22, 27.4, 21.3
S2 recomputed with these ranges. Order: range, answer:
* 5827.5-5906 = 26.1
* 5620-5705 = 27.4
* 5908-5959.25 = 28.7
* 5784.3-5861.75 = 31.1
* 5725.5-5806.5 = 30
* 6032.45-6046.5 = 32.7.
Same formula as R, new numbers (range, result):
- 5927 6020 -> 27.9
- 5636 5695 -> 25.8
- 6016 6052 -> 28.8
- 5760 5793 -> 28.1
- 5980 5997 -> 29.6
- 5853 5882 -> 25.9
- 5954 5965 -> 28.4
